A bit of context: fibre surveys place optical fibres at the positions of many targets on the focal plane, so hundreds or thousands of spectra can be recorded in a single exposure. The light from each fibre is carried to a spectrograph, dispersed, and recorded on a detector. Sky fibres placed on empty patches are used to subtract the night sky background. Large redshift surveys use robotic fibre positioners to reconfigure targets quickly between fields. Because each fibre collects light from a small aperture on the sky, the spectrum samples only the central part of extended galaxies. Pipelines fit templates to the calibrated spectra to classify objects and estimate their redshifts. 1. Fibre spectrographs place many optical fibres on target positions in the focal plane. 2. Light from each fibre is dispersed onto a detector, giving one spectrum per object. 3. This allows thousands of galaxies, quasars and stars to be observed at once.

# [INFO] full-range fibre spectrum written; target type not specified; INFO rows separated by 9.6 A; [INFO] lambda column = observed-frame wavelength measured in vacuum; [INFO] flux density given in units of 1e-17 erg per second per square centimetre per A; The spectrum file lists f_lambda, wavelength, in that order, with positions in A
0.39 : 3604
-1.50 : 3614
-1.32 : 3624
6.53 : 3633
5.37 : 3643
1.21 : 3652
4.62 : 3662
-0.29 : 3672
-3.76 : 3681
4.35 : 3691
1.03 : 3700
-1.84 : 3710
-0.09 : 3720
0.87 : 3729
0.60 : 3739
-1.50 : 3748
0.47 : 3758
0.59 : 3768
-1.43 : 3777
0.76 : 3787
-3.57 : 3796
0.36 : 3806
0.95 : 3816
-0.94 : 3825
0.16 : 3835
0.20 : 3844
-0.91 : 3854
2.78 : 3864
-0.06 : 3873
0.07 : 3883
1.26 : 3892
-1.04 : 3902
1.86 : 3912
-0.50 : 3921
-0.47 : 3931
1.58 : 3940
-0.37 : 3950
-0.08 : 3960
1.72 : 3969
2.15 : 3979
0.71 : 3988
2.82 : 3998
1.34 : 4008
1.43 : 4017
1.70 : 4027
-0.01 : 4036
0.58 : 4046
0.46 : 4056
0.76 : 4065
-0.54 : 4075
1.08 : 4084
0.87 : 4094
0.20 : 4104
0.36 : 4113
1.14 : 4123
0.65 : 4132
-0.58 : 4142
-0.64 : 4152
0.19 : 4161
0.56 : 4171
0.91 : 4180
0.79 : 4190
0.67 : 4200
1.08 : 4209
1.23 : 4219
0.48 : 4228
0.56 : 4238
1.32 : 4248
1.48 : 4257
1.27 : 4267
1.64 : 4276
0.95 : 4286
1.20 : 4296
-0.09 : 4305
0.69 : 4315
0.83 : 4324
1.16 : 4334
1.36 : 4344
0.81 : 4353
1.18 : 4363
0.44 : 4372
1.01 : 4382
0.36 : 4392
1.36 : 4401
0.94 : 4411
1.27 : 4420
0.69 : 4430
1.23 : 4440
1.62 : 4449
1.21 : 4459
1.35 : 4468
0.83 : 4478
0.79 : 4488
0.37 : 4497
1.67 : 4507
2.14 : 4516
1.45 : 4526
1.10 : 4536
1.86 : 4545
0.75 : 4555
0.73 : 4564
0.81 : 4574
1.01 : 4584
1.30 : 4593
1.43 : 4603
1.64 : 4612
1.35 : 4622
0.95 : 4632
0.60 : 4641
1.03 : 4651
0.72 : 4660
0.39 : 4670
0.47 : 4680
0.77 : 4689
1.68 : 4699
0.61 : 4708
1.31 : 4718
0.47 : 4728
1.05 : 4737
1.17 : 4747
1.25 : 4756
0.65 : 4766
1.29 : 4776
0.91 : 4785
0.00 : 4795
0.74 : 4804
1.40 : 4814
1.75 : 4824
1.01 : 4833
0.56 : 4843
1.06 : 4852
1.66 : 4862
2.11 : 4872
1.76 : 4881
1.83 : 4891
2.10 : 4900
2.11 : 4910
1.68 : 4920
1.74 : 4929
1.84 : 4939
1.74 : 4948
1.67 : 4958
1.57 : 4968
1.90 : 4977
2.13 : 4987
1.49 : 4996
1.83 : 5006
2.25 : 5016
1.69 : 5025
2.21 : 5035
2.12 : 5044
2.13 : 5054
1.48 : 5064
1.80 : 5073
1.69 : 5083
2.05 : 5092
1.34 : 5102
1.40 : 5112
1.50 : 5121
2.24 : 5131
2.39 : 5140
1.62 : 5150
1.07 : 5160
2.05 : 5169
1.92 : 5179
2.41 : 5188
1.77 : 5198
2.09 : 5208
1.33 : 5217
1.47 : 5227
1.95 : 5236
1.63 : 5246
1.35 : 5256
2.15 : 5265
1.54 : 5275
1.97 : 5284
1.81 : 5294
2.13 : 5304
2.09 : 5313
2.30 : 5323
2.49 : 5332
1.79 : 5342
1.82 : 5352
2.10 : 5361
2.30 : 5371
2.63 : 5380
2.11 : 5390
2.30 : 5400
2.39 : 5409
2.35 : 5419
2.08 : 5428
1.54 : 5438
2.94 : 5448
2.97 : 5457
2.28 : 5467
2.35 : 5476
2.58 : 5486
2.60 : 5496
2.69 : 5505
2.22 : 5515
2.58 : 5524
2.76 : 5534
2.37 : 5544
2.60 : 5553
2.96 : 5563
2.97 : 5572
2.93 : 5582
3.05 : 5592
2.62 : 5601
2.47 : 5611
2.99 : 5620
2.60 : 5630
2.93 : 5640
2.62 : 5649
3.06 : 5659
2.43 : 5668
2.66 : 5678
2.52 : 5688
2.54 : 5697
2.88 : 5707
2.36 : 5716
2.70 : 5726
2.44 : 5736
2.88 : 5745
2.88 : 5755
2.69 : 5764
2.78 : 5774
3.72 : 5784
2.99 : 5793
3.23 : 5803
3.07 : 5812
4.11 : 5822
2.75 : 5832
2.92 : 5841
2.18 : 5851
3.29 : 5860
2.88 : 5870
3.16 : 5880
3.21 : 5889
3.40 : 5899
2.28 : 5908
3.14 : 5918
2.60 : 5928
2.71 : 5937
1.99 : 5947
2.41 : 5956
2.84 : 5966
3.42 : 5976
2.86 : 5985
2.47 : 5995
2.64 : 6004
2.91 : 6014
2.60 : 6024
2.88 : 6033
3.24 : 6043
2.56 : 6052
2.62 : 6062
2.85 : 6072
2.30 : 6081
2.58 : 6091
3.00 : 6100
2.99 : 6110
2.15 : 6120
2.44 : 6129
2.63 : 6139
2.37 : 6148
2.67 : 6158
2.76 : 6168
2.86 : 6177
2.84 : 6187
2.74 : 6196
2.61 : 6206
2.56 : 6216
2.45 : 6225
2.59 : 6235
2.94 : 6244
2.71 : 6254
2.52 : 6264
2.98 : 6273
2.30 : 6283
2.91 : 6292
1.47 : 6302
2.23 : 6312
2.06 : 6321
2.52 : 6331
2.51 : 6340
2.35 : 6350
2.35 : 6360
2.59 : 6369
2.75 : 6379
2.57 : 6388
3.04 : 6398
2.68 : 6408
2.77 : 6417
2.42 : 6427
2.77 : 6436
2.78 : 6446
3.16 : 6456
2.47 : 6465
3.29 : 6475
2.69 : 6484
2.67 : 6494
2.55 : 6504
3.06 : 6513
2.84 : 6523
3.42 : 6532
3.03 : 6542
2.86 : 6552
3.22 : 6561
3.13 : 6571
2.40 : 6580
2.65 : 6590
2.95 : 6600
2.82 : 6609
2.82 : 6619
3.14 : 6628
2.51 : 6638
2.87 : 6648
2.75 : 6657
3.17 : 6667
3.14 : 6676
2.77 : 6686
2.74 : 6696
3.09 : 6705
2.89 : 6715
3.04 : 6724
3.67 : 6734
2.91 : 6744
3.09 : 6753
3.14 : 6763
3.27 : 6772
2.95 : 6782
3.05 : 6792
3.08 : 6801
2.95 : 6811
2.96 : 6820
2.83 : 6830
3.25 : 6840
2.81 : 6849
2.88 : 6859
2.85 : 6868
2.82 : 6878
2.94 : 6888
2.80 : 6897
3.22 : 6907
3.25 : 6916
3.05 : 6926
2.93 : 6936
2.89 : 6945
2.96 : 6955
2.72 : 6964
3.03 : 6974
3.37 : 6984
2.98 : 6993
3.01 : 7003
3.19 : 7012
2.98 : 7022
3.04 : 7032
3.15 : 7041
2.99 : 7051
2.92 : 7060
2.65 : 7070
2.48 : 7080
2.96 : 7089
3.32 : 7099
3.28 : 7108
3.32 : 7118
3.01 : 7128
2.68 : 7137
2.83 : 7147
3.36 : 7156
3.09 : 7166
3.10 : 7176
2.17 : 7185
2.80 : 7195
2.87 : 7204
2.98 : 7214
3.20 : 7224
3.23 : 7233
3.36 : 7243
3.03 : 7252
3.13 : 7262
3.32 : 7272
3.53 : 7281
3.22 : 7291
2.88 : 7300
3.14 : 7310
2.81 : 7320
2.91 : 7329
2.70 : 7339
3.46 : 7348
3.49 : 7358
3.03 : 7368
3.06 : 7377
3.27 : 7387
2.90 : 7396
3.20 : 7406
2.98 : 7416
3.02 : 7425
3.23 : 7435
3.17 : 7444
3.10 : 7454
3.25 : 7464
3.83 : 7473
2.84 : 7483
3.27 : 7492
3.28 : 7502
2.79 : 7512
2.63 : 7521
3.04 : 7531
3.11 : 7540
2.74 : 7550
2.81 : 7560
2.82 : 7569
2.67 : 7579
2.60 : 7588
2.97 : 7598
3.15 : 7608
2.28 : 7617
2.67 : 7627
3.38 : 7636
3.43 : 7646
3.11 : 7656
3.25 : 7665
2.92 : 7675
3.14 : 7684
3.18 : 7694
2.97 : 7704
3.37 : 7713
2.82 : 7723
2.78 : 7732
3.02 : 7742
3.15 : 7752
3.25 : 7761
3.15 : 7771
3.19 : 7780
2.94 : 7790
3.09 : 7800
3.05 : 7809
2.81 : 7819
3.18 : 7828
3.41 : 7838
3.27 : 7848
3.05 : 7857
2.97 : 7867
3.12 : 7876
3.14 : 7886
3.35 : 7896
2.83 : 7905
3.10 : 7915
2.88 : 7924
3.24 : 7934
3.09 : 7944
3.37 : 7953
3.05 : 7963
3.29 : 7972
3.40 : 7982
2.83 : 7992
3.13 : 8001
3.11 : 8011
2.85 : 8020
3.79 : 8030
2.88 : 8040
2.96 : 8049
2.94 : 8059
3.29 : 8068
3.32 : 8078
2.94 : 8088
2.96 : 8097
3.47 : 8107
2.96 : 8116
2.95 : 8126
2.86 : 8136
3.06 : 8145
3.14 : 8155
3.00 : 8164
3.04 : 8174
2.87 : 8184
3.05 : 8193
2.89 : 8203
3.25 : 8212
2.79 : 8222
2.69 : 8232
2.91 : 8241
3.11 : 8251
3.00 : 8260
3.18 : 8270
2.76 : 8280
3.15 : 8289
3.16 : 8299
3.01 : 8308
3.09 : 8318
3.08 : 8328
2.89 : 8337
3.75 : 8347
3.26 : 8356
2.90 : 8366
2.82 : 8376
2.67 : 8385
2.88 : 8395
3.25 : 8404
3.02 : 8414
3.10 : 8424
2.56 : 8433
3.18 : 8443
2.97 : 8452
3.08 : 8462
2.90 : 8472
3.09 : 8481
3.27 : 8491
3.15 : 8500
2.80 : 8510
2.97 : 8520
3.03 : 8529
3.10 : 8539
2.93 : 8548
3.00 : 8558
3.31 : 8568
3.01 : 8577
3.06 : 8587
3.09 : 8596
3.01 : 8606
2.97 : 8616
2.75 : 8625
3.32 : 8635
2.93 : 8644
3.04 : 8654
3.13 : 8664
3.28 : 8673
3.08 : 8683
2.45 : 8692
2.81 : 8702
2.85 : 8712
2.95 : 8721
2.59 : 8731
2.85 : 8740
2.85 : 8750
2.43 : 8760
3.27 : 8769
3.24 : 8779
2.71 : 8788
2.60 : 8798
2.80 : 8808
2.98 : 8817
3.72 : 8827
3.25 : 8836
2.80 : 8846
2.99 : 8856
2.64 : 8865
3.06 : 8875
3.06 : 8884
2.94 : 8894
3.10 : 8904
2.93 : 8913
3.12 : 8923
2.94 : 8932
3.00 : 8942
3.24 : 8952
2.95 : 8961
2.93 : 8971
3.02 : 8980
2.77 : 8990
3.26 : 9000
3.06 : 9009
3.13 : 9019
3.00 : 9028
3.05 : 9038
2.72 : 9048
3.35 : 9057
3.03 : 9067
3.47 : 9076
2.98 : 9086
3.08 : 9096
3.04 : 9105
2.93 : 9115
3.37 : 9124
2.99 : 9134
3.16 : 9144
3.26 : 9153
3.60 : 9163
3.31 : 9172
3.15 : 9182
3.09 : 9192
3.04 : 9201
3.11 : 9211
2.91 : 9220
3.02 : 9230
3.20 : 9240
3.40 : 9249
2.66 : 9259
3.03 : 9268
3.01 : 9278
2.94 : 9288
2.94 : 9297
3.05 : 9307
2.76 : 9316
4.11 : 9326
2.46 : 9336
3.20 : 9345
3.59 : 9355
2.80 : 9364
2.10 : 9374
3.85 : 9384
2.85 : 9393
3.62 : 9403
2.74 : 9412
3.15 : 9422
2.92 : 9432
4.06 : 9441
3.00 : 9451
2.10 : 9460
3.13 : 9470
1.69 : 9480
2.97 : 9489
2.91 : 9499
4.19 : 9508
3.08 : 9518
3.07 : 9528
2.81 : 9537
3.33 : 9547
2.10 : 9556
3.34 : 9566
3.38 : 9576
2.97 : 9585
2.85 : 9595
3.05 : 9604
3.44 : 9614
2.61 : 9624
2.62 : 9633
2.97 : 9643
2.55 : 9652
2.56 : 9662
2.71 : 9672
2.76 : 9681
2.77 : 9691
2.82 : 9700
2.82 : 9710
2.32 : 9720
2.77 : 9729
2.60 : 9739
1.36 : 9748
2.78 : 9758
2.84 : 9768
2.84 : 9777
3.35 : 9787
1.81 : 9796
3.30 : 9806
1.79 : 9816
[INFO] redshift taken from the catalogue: 0.22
